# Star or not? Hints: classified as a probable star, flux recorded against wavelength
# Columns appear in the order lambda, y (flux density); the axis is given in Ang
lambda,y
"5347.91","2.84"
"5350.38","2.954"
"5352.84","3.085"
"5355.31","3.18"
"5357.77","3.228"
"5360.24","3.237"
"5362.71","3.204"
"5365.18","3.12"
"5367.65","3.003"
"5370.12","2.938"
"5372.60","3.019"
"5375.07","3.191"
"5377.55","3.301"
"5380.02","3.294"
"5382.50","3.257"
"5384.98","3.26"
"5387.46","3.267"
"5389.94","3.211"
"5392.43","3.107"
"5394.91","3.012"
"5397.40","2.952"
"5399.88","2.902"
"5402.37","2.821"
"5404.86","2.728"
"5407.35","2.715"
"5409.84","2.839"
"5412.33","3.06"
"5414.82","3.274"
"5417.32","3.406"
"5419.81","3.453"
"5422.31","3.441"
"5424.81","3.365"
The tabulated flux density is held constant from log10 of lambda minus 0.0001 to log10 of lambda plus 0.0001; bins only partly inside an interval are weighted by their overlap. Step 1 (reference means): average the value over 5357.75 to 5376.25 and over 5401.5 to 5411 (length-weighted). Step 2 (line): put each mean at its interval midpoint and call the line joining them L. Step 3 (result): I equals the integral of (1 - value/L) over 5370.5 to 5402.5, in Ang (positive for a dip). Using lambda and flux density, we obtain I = -2.02 Ang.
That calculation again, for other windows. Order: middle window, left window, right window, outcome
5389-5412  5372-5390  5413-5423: 2.67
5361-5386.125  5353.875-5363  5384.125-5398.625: 0.10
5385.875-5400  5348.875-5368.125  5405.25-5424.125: 0.23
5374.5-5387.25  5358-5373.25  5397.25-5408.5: -1.22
